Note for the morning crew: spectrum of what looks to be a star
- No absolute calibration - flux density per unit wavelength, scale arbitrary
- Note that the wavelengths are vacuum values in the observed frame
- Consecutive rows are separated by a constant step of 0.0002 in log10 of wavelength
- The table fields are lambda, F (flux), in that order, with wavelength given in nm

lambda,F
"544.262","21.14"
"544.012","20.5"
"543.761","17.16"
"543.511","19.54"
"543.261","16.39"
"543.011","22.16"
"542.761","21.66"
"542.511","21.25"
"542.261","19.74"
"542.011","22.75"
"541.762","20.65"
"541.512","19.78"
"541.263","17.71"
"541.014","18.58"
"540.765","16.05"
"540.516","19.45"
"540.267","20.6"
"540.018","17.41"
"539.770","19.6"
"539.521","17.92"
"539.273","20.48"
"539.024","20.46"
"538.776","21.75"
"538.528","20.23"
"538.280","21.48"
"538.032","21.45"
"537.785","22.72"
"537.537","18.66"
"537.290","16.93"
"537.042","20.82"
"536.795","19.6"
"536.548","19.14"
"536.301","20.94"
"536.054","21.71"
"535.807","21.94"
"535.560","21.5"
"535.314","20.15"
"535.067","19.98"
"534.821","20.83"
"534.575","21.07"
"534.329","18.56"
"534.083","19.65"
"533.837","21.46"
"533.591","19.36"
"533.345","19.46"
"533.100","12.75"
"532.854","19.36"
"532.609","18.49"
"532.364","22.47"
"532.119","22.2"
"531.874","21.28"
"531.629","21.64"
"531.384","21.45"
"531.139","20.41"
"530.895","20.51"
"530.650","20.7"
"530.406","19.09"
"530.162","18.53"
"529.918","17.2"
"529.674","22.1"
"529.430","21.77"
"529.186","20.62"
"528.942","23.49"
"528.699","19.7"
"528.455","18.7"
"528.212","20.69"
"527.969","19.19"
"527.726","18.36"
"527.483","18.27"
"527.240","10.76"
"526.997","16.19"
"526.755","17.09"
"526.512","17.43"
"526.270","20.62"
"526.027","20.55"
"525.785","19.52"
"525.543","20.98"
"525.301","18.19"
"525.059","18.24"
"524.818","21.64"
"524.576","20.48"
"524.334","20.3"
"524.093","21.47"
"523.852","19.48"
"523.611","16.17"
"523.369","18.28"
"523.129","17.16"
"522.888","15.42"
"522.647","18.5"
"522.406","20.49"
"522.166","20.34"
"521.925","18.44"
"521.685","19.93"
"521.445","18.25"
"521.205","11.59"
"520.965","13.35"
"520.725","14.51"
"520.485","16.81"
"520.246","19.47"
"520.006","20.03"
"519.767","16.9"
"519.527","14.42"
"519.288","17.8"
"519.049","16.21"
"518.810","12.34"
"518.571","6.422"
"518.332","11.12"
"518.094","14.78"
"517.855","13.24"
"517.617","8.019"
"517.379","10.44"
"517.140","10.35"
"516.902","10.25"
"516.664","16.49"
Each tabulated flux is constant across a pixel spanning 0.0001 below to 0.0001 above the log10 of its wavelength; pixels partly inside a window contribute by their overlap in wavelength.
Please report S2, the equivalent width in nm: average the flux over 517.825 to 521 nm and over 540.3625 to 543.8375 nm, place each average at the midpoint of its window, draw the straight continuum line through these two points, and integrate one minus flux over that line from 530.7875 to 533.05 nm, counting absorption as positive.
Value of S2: -0.41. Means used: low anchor 14.9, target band 20.6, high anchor 19.5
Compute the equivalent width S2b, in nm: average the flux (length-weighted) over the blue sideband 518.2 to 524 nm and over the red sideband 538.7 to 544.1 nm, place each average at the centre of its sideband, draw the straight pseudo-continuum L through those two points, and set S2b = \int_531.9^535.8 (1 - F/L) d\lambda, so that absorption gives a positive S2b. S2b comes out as -0.32 nm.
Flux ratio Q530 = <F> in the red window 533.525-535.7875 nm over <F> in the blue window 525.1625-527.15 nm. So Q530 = 1.09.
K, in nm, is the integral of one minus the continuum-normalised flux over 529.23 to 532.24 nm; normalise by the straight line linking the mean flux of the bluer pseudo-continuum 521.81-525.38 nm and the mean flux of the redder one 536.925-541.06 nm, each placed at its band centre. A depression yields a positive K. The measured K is -0.20 nm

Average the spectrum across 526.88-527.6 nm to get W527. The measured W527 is 15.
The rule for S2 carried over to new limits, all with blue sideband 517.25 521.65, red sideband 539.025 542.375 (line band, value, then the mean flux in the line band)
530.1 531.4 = -0.24 nm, 20.1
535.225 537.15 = -0.26 nm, 20.7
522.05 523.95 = -0.38 nm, 18.2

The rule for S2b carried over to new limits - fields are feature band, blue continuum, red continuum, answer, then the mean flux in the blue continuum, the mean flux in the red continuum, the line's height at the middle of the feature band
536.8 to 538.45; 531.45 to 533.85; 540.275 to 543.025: -0.035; 19.8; 19.9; 19.9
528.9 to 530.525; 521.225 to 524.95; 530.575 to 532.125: 0.031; 18.9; 21.1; 20.7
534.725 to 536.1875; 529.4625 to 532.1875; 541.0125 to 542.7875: -0.044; 20.5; 20.3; 20.4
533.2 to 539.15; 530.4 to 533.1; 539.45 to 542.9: -0.115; 20.4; 19.5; 20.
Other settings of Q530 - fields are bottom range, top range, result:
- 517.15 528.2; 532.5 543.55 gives 1.18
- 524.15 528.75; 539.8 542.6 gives 1.03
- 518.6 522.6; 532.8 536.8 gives 1.19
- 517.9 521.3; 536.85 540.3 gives 1.36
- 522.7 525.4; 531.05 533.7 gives 1.06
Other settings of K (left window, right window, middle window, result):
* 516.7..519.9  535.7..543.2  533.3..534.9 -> -0.16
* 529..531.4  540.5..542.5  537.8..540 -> -0.08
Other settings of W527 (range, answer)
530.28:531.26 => 20.2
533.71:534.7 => 20.2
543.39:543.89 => 18.3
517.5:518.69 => 10.7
